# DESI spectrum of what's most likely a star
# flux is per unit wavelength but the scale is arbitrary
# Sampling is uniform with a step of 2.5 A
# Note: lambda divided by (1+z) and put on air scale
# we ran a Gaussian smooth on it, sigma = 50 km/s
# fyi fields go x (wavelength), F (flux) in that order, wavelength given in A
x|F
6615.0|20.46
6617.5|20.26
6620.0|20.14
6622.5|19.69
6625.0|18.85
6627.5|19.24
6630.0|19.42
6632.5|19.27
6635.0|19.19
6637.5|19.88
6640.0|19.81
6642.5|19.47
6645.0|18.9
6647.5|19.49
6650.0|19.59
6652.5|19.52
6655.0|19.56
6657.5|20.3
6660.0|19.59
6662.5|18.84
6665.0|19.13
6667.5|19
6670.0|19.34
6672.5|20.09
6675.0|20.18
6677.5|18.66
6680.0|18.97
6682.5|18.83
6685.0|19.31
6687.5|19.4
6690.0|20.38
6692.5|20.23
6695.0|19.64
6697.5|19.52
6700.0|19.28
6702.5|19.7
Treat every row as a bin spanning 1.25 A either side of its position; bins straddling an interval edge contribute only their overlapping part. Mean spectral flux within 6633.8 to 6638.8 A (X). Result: 19.5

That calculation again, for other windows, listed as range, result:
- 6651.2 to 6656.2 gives 19.5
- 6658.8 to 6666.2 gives 19.2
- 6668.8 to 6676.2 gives 19.9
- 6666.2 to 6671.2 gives 19.2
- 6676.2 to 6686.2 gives 18.9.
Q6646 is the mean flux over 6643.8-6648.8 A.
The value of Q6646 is 19.2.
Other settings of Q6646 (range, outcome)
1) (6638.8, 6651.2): 19.4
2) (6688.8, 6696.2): 20.1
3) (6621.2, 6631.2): 19.3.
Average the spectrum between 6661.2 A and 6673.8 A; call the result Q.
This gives 19.3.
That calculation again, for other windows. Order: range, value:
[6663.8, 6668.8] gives 19.1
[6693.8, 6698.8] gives 19.6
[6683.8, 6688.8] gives 19.4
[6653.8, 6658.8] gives 19.9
